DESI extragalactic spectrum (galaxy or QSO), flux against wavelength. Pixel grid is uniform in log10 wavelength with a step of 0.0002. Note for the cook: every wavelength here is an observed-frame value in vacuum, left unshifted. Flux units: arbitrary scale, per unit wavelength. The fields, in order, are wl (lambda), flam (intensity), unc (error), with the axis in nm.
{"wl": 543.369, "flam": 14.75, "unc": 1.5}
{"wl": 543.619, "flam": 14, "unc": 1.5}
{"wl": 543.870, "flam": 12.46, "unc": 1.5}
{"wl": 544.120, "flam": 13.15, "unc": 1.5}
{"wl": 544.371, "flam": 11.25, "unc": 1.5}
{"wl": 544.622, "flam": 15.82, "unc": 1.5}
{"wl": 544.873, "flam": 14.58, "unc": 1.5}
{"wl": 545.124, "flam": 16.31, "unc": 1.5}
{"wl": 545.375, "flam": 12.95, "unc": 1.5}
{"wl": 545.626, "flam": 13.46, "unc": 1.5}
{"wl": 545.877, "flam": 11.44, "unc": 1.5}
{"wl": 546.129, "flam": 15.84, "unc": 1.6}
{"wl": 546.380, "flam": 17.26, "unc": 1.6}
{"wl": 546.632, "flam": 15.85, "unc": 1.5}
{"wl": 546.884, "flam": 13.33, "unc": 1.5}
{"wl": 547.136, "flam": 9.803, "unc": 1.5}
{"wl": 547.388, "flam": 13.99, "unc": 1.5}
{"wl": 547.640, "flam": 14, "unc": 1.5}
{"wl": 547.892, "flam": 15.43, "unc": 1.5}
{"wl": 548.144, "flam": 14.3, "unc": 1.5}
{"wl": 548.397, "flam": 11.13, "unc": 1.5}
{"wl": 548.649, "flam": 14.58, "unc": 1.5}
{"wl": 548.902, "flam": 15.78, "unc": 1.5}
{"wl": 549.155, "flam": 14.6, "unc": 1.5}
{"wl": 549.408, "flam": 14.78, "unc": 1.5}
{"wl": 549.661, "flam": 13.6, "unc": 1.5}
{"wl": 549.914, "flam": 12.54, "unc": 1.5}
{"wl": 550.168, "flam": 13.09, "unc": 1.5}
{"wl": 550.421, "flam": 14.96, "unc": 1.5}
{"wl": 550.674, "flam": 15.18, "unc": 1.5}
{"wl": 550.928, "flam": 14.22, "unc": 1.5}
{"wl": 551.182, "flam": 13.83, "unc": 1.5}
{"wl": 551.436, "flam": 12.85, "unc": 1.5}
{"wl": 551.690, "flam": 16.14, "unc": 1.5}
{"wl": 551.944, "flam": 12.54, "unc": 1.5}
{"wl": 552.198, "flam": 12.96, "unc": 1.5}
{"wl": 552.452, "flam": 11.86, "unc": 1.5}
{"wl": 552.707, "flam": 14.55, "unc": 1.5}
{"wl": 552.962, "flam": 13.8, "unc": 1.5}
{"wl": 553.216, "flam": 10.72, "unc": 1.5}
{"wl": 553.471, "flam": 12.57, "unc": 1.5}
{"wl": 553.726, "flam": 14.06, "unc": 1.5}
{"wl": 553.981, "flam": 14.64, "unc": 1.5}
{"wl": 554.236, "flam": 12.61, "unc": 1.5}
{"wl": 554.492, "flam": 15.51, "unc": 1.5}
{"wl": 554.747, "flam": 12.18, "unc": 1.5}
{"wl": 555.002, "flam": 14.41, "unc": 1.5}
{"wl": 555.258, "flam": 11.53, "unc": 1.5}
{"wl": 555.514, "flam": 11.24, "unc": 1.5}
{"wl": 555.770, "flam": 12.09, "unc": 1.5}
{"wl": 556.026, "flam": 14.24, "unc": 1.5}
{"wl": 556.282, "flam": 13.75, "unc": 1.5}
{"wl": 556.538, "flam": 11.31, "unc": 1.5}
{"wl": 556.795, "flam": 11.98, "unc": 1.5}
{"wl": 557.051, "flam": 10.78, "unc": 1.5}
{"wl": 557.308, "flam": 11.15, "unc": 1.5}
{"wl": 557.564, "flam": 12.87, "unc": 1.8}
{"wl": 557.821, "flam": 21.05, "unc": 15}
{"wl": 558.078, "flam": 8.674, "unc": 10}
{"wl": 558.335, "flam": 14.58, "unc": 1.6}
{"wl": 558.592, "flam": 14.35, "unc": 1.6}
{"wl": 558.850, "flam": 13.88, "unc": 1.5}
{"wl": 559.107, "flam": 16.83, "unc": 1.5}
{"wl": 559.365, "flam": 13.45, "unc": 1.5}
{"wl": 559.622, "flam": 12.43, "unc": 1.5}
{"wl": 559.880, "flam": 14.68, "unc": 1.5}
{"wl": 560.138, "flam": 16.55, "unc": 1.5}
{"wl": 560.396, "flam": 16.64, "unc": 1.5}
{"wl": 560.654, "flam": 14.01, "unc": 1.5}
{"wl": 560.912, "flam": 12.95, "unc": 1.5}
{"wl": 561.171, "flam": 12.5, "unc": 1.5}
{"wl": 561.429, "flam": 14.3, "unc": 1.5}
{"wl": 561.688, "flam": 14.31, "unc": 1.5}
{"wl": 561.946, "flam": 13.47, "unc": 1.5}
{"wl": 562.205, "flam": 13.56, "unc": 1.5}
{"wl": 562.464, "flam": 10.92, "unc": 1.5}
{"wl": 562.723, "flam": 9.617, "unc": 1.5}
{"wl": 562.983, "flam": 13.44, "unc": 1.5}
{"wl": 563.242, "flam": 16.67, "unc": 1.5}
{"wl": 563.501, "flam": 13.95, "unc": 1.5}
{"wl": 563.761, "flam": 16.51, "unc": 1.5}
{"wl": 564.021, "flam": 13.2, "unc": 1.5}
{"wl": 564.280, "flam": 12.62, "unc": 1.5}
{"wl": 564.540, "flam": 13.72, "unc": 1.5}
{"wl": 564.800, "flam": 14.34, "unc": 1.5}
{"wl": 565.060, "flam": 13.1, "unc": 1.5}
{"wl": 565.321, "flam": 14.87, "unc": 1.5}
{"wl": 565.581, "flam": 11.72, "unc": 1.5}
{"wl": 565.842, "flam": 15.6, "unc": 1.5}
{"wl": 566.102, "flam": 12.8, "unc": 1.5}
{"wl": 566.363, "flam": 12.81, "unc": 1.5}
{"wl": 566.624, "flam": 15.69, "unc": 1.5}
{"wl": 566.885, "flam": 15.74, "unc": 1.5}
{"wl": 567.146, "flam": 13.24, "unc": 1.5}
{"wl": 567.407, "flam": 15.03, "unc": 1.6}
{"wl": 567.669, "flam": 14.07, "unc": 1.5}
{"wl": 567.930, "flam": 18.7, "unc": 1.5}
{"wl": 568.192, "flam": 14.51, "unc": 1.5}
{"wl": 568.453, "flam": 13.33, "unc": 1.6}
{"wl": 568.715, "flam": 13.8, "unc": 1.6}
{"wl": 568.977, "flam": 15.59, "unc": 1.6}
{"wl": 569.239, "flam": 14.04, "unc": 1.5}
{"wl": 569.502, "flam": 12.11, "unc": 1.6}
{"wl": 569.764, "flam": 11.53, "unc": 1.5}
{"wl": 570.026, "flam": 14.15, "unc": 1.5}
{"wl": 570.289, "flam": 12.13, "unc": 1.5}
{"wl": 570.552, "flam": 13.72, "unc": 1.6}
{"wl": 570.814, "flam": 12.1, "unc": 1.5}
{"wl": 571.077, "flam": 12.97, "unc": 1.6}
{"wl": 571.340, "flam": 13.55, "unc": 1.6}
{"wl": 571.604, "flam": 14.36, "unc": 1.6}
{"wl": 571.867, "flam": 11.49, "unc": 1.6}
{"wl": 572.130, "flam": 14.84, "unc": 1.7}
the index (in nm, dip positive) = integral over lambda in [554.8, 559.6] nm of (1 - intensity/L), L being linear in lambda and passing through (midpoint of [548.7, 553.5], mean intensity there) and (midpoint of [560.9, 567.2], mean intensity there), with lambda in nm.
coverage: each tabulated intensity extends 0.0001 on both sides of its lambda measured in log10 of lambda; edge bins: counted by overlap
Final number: 0.18 nm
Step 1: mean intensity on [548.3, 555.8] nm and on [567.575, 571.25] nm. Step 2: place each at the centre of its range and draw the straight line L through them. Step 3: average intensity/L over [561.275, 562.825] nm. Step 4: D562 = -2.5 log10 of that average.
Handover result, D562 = 0.07 mag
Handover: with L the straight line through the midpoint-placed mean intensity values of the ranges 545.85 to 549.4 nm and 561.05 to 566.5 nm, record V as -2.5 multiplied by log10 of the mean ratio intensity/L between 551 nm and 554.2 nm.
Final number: 0.05 mag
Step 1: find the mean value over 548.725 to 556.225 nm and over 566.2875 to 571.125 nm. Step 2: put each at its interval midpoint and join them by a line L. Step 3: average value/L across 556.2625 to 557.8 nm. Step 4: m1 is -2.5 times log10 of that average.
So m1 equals 0.10 mag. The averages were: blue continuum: 13.6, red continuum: 14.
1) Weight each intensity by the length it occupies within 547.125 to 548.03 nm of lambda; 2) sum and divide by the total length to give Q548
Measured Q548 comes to 13.8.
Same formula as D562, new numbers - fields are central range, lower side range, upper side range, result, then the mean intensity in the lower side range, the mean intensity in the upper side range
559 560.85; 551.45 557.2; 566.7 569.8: -0.10 mag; 13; 14.4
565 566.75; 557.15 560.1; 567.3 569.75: 0.04 mag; 14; 14.4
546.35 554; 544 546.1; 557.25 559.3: 0.01 mag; 13.7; 14.3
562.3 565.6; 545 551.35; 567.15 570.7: 0.04 mag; 14.1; 14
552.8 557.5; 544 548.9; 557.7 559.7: 0.13 mag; 14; 14.4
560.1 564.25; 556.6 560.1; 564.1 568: 0.01 mag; 13.6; 14.2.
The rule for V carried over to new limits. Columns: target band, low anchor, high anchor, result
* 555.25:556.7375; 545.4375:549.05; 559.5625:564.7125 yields 0.12 mag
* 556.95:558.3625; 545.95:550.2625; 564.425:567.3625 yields 0.07 mag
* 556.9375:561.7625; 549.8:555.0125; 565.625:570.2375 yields -0.01 mag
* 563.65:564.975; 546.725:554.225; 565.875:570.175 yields 0.01 mag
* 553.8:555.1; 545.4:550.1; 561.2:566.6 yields -0.01 mag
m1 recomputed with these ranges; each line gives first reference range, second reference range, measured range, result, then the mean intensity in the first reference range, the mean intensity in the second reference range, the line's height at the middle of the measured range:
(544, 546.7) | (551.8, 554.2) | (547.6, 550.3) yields -0.02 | 14.3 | 13.1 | 13.7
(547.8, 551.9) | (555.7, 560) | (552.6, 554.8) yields 0.03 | 14.1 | 13.4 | 13.8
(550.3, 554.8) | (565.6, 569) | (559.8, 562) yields -0.02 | 13.6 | 14.6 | 14.2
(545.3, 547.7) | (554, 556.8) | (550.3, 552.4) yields -0.05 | 13.8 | 12.9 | 13.3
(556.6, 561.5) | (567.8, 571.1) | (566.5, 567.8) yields -0.07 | 13.8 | 13.8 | 13.8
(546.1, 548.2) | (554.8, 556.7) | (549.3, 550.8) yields -0.02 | 14.4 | 12.6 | 13.8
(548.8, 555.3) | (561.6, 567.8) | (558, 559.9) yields 0.01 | 13.7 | 13.8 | 13.7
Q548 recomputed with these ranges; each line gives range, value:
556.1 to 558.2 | 12.7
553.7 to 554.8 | 13.9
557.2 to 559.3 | 14.2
